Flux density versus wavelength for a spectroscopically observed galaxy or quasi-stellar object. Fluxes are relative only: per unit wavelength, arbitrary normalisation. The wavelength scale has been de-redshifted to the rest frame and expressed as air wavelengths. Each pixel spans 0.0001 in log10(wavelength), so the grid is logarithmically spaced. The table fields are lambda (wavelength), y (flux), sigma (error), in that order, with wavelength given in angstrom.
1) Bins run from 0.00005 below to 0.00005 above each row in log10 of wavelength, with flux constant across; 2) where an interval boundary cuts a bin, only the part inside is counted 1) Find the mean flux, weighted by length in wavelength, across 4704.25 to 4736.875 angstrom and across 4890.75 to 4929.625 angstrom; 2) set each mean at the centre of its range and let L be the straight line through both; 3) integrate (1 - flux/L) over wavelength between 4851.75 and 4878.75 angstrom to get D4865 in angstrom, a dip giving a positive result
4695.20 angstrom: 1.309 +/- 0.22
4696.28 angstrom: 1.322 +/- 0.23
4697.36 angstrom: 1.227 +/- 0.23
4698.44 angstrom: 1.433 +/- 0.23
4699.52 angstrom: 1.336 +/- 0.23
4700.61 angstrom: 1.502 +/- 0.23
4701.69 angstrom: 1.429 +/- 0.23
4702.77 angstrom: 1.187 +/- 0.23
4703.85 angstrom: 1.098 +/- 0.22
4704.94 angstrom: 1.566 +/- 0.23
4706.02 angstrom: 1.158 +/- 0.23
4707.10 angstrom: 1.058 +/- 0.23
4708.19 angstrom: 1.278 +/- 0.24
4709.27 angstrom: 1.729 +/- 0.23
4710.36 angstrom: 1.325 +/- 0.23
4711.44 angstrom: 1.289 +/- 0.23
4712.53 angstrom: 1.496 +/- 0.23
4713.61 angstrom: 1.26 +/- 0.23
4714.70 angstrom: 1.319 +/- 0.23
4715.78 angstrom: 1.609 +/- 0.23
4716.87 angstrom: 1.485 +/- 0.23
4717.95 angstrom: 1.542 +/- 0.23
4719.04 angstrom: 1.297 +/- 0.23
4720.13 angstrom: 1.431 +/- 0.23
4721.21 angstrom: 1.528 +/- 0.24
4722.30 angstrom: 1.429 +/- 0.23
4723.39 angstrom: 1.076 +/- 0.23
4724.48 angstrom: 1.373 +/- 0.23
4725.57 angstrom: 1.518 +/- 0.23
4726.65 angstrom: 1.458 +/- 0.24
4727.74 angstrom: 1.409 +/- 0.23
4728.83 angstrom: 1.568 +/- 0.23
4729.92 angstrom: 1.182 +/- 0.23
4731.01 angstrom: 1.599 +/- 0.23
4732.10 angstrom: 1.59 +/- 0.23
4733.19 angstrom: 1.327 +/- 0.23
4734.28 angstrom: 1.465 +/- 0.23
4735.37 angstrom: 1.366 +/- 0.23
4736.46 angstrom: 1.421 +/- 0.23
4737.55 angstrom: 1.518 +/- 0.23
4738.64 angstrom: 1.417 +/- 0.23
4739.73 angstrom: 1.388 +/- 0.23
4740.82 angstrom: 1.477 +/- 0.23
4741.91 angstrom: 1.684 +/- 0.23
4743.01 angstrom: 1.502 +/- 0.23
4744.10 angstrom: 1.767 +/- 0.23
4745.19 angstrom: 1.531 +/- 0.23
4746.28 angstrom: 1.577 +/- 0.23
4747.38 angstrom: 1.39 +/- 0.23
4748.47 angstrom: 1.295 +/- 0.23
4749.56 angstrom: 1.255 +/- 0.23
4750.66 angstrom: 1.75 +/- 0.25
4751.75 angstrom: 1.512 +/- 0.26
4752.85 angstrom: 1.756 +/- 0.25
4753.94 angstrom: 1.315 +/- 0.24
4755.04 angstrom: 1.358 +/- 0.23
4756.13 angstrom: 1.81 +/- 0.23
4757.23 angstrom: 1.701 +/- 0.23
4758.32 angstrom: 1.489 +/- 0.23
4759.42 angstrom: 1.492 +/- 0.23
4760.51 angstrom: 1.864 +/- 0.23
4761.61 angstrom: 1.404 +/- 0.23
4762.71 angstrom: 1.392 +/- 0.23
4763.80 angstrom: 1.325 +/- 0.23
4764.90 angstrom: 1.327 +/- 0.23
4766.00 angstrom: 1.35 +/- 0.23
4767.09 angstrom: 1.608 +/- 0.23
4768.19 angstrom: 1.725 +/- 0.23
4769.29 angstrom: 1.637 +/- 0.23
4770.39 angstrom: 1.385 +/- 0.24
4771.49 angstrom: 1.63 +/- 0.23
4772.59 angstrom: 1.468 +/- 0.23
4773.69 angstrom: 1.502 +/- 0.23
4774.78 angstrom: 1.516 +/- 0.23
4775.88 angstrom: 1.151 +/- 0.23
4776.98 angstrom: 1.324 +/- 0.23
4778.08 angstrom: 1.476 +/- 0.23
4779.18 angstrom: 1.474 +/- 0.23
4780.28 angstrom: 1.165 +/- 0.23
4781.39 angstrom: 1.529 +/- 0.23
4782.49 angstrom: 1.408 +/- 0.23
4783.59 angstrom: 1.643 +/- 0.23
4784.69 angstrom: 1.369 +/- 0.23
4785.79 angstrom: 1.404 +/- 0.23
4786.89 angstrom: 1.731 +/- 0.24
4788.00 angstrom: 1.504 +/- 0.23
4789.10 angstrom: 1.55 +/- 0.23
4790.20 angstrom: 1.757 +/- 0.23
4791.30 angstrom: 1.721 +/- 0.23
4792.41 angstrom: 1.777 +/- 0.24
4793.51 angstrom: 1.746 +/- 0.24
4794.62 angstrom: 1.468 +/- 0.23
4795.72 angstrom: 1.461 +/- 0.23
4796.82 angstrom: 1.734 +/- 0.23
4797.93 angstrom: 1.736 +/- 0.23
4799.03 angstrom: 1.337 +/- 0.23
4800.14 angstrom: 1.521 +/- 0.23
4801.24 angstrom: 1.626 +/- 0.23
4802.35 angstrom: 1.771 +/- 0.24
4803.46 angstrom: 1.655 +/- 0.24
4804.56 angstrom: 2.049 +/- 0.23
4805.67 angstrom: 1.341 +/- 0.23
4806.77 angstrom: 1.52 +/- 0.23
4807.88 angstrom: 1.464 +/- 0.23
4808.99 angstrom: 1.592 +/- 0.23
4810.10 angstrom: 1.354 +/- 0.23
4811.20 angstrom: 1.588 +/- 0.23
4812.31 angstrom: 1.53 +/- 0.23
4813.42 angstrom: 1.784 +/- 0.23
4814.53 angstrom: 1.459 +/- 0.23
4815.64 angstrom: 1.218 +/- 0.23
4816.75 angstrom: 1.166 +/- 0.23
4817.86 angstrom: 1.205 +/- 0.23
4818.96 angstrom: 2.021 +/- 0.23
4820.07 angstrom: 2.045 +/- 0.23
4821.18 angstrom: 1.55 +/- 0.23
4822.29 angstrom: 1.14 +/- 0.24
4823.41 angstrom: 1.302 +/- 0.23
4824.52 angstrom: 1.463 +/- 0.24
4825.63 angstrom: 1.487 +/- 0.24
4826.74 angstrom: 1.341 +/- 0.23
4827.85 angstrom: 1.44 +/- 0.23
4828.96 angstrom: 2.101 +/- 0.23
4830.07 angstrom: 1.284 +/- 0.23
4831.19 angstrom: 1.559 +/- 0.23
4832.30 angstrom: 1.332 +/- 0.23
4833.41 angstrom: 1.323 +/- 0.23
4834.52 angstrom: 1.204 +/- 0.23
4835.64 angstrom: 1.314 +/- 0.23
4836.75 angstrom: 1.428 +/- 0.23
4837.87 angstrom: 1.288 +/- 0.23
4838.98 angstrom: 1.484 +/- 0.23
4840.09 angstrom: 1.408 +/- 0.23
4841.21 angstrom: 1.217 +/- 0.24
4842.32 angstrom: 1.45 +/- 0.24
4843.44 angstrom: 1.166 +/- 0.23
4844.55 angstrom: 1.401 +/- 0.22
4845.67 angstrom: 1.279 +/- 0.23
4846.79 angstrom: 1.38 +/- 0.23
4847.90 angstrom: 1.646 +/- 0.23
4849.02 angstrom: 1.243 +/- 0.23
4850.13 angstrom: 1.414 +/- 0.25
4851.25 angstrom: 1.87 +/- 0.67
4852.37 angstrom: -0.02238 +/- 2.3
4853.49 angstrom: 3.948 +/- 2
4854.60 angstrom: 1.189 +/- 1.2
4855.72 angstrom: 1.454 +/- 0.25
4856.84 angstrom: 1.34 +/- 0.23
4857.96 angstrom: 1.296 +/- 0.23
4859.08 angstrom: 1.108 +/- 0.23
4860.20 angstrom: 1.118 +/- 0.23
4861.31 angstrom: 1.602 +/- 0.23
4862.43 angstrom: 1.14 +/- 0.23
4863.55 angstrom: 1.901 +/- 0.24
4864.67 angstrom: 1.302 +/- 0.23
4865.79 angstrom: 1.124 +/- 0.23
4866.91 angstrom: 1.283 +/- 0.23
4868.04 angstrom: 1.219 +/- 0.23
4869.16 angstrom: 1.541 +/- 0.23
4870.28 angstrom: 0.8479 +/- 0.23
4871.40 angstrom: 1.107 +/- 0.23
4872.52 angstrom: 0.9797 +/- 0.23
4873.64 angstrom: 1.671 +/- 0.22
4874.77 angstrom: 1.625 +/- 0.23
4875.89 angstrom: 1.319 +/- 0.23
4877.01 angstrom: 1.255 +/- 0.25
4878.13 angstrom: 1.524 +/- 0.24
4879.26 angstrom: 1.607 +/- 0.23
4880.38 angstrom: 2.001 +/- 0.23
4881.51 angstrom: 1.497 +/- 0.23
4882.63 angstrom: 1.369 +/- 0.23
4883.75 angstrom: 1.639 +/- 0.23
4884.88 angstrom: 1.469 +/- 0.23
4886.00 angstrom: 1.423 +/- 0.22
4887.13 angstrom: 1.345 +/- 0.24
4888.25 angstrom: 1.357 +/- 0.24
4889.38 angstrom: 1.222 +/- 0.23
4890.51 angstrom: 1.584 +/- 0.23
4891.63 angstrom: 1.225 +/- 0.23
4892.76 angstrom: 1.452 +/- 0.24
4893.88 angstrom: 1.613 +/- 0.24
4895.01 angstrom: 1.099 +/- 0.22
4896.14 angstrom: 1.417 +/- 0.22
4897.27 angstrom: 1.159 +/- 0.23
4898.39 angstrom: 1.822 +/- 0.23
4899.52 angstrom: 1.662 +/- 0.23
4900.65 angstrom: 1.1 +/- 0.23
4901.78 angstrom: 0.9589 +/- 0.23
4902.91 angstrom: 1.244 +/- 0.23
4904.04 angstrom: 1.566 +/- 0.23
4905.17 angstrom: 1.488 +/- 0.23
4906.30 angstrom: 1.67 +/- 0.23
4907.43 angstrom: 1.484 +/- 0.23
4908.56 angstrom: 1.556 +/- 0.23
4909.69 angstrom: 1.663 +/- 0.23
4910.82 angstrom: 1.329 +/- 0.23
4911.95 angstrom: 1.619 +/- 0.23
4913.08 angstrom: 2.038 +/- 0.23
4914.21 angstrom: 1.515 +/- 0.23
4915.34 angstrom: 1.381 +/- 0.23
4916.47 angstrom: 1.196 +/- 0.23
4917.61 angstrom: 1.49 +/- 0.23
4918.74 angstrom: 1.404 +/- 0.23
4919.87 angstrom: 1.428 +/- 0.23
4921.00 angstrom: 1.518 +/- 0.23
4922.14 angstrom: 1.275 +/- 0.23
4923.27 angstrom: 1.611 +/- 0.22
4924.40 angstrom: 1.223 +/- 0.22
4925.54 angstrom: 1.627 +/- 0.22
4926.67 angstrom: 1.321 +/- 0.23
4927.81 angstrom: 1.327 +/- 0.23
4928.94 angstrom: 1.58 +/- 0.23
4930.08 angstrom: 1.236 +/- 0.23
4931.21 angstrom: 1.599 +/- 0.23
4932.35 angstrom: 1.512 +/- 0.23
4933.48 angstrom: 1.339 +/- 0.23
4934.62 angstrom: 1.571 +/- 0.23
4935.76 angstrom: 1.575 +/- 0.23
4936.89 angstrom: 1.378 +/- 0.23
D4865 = 1.2 angstrom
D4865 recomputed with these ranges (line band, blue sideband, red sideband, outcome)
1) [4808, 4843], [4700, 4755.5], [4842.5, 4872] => -1.5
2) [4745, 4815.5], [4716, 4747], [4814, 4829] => -2.9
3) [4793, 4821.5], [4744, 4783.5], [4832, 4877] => -2.8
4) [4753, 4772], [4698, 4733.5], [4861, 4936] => -1.7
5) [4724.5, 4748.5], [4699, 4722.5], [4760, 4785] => -1.1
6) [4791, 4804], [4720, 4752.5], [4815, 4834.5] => -1.5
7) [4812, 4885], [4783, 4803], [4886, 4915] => 4.4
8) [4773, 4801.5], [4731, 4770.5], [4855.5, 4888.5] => -1.0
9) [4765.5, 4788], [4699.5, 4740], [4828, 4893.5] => -1.2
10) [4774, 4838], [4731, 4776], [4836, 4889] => -2.3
